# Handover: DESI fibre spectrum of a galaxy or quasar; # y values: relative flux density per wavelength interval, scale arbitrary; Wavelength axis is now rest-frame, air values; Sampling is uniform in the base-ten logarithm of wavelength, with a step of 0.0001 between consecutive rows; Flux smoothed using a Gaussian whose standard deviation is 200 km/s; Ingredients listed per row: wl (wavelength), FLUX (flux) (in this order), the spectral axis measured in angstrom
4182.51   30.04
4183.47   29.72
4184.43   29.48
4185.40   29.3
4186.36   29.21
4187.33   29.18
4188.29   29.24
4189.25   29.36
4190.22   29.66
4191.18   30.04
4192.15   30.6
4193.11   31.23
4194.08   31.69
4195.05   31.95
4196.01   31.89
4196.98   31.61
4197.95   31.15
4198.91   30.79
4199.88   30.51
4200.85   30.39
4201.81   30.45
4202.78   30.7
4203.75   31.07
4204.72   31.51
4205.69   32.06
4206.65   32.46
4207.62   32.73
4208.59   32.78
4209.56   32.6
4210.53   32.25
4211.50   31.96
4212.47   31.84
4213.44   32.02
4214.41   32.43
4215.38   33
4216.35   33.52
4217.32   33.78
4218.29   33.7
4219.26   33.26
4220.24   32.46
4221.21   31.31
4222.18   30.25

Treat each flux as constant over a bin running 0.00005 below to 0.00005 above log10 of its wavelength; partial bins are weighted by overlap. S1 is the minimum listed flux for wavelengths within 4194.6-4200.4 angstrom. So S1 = 30.51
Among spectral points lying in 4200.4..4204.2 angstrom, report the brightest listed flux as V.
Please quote 31.07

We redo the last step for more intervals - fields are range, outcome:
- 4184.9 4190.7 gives 29.66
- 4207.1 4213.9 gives 32.78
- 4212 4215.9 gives 33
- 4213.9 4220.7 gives 33.78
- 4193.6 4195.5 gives 31.95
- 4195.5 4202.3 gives 31.89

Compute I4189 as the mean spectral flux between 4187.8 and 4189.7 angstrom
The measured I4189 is 29.4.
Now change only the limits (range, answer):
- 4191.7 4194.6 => 31.2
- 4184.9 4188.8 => 29.2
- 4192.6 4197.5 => 31.6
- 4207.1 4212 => 32.4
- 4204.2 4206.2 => 31.9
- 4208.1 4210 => 32.7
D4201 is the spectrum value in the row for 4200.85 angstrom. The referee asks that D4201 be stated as 30.39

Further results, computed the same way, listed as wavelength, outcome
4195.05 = 31.95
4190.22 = 29.66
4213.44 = 32.02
